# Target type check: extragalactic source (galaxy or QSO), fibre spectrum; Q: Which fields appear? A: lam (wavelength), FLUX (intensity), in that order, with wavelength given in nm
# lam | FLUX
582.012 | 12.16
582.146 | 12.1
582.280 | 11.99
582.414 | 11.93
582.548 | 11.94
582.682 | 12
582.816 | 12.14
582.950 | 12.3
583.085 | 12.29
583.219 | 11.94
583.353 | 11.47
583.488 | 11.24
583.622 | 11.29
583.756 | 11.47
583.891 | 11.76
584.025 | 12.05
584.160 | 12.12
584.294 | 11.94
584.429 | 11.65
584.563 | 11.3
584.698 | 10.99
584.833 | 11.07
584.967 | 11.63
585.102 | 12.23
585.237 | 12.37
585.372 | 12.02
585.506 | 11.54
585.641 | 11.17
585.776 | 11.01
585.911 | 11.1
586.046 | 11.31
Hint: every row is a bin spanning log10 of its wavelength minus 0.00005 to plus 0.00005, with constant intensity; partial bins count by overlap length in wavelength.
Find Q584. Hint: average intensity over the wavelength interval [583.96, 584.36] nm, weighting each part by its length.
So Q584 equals 12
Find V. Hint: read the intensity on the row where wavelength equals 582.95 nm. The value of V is 12.3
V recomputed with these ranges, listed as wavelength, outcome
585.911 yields 11.1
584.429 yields 11.65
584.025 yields 12.05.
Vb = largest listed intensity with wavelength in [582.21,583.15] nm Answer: 12.3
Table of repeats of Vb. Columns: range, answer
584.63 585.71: 12.37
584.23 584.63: 11.94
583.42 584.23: 12.12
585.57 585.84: 11.17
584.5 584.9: 11.3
